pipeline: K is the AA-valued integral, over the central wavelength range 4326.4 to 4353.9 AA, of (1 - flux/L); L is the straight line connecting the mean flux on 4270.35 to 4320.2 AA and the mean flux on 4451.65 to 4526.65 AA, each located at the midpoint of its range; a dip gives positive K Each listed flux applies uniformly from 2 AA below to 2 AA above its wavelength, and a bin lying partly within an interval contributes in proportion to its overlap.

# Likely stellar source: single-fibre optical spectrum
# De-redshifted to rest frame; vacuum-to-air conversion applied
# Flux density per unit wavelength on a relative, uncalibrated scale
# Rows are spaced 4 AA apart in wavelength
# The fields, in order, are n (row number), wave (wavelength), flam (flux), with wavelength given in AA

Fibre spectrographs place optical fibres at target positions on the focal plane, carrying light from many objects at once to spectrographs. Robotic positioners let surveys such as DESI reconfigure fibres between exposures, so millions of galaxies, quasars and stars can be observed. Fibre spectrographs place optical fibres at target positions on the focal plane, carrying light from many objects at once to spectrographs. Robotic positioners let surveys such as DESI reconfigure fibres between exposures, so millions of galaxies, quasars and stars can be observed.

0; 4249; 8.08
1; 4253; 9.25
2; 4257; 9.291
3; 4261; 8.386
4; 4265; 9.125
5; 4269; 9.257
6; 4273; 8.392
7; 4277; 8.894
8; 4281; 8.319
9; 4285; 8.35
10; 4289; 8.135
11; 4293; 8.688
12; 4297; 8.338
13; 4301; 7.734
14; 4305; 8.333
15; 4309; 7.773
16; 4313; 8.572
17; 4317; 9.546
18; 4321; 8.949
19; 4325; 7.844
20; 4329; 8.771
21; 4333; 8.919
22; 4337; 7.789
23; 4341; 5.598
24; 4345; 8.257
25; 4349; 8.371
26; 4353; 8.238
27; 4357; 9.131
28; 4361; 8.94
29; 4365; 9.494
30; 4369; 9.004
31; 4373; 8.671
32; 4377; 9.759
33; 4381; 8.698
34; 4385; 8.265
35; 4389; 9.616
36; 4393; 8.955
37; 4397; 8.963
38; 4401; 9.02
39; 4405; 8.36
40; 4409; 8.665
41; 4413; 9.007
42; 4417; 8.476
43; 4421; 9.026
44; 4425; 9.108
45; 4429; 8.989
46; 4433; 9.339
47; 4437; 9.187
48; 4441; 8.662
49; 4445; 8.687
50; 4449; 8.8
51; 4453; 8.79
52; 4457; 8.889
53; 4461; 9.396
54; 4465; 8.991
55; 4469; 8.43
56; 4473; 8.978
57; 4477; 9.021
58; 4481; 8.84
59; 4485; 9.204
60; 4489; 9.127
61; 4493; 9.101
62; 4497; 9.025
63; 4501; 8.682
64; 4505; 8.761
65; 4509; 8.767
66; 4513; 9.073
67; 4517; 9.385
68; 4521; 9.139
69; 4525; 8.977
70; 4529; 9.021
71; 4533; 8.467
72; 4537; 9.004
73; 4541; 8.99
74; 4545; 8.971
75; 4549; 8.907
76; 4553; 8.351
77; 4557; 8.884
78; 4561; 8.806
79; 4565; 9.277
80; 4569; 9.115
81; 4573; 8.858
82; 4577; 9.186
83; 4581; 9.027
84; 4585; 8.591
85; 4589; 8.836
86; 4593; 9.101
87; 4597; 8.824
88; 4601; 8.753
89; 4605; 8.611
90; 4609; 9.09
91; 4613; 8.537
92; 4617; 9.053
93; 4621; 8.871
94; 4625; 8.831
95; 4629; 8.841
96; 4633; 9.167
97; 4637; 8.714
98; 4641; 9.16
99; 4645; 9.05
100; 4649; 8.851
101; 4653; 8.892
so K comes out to 1.9 AA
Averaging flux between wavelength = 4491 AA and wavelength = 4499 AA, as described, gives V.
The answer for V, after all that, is 9.06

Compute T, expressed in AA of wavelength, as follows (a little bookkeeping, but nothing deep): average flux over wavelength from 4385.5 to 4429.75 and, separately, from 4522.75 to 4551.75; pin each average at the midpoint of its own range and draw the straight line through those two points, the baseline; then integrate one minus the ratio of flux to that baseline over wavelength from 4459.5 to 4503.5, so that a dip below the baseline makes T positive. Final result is -0.4 AA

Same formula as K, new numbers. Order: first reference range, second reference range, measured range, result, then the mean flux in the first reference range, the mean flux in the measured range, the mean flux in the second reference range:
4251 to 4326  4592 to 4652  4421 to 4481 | -1.4 AA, 8.6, 8.95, 8.89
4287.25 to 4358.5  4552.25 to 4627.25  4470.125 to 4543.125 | -2.3 AA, 8.27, 8.97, 8.88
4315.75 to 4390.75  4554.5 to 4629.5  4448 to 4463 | -0.4 AA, 8.61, 8.98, 8.9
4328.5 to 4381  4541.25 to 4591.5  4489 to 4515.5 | -0.4 AA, 8.53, 8.93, 8.91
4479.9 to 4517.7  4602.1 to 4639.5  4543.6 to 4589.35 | 0.1 AA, 8.99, 8.9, 8.86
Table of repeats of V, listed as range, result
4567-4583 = 9.05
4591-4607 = 8.82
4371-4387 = 8.85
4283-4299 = 8.38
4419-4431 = 9.04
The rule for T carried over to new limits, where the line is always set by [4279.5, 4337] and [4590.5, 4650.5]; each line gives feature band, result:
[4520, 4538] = -0.30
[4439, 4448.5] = -0.07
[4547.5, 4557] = 0.14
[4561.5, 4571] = -0.34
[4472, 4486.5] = -0.54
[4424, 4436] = -0.76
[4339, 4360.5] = 1.27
